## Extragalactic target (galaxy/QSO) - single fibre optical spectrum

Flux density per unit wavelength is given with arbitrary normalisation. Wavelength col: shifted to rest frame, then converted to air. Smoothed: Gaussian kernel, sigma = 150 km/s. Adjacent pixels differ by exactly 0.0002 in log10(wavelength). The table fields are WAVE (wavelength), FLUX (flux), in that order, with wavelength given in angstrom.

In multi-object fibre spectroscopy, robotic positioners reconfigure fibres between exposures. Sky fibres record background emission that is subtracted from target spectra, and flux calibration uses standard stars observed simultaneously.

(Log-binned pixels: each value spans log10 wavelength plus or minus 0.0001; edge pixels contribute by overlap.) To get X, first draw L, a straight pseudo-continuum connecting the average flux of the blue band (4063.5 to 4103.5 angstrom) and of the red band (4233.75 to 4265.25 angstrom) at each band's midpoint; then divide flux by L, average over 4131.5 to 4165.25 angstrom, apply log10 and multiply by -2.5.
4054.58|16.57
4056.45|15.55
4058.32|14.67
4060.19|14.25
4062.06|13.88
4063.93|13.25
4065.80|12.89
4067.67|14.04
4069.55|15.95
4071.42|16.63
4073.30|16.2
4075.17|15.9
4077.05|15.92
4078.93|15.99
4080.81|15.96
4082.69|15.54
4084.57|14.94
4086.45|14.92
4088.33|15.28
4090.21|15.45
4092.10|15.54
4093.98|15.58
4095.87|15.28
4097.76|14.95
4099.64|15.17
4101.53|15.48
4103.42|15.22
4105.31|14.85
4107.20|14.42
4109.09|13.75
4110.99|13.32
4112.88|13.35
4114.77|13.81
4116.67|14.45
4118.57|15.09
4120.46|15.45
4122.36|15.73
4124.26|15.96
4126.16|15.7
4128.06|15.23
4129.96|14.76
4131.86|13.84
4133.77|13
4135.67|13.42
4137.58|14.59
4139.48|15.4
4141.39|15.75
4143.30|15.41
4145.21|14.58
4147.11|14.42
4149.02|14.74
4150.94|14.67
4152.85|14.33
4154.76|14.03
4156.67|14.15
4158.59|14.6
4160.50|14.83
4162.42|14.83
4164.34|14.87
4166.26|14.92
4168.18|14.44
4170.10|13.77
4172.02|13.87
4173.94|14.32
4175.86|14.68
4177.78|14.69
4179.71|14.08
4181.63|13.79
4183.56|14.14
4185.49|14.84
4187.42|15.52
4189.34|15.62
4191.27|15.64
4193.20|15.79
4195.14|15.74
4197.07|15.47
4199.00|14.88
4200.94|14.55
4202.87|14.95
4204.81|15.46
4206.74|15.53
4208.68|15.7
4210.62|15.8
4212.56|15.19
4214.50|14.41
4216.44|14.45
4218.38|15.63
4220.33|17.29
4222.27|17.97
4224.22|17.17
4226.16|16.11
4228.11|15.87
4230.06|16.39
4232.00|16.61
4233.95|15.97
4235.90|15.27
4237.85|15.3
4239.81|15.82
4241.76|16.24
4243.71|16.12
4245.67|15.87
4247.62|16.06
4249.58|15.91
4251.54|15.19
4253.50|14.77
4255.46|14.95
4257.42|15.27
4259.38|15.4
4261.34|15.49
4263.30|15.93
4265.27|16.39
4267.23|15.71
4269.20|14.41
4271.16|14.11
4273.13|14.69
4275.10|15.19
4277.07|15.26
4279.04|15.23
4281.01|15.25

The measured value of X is 0.064 mag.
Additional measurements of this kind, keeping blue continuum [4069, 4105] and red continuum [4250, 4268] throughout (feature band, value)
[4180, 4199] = 0.03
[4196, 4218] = 0.02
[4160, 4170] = 0.06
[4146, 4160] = 0.08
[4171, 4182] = 0.09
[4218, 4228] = -0.09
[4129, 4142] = 0.09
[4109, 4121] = 0.10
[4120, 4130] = 0.00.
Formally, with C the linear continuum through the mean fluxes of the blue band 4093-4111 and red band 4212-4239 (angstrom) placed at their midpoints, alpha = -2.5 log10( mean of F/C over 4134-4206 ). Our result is 0.05 mag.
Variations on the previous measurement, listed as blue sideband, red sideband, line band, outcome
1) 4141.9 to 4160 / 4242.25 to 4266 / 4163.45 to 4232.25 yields -0.015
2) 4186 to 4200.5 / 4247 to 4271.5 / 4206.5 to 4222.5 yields -0.017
